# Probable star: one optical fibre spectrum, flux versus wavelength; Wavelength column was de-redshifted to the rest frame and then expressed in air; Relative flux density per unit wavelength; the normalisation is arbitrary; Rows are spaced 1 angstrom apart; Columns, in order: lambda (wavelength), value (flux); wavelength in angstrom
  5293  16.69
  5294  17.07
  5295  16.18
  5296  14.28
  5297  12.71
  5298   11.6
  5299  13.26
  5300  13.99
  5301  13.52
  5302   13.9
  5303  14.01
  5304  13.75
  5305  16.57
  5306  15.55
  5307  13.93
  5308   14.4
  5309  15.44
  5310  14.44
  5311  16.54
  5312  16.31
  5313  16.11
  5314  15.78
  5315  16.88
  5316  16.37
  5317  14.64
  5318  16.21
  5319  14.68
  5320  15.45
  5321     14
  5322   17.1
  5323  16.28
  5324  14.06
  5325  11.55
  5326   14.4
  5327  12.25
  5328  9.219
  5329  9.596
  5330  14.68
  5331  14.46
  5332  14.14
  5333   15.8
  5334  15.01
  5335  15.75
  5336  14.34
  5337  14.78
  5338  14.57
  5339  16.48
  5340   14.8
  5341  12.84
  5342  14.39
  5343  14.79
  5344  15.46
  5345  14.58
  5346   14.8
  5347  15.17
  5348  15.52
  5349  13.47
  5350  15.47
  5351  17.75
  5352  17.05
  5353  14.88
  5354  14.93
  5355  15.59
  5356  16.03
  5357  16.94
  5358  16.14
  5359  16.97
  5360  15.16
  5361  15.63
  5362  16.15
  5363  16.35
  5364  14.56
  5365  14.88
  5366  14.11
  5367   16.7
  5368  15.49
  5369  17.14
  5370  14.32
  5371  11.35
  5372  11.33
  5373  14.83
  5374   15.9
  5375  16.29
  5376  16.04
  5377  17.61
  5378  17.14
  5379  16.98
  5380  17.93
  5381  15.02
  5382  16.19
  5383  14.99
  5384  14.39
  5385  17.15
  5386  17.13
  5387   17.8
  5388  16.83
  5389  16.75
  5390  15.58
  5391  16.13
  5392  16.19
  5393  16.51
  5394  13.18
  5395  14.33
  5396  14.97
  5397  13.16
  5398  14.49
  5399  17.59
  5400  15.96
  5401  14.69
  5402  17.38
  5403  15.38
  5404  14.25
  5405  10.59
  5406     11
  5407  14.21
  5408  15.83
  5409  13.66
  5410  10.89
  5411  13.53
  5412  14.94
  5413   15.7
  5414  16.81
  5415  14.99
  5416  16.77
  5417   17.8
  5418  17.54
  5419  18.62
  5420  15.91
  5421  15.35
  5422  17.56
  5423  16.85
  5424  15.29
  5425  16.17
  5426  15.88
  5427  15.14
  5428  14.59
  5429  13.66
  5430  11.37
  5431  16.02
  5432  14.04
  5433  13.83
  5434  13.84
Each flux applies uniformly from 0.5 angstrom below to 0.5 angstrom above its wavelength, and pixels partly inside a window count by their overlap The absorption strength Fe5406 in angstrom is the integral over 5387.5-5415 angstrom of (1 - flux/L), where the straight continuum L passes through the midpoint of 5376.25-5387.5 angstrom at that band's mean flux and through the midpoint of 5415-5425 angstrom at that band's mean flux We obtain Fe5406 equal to 3.0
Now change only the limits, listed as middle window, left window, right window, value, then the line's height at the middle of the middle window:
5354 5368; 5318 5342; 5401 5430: -1.1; 14.6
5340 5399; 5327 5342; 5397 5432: -4.2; 14.5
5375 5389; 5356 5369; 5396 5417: -1.1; 15.3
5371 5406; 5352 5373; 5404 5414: -2.8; 14.3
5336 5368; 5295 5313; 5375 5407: -0.6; 15.1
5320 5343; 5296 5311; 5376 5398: 1.0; 14.8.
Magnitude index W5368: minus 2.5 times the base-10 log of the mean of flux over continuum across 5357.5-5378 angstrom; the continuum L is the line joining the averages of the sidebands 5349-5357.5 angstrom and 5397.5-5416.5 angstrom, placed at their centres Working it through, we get 0.014 mag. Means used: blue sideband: 15.9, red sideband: 14.7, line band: 15.4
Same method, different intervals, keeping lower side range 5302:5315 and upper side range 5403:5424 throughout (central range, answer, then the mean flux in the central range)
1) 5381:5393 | -0.07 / 16.2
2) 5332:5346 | 0.03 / 14.9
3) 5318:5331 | 0.11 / 13.7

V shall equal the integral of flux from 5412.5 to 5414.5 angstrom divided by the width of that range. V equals 16.3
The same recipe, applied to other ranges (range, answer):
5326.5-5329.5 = 10.4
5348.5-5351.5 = 15.6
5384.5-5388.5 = 17.2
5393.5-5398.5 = 14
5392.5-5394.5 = 14.8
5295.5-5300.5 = 13.2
